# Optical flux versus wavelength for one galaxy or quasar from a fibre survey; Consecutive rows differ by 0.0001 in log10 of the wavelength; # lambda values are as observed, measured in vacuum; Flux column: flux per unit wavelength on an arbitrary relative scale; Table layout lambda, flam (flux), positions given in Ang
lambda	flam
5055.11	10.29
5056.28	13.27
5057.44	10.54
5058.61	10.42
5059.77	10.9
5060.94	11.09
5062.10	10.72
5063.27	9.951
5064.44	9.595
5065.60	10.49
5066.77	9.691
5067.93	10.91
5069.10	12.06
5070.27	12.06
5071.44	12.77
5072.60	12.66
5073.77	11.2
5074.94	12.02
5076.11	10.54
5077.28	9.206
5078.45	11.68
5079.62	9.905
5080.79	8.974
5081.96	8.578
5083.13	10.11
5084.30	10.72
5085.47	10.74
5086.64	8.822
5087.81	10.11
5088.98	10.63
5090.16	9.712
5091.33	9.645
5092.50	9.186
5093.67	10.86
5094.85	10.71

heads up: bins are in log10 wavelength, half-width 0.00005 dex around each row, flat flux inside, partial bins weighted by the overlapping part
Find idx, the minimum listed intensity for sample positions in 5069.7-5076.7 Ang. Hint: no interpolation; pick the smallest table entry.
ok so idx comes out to 10.54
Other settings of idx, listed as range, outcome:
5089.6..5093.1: 9.186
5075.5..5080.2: 9.206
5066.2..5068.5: 9.691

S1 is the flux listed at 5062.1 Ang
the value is 10.72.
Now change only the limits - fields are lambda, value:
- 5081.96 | 8.578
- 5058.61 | 10.42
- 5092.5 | 9.186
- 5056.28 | 13.27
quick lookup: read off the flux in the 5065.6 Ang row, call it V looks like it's 10.49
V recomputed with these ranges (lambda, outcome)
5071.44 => 12.77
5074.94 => 12.02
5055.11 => 10.29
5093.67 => 10.86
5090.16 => 9.712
